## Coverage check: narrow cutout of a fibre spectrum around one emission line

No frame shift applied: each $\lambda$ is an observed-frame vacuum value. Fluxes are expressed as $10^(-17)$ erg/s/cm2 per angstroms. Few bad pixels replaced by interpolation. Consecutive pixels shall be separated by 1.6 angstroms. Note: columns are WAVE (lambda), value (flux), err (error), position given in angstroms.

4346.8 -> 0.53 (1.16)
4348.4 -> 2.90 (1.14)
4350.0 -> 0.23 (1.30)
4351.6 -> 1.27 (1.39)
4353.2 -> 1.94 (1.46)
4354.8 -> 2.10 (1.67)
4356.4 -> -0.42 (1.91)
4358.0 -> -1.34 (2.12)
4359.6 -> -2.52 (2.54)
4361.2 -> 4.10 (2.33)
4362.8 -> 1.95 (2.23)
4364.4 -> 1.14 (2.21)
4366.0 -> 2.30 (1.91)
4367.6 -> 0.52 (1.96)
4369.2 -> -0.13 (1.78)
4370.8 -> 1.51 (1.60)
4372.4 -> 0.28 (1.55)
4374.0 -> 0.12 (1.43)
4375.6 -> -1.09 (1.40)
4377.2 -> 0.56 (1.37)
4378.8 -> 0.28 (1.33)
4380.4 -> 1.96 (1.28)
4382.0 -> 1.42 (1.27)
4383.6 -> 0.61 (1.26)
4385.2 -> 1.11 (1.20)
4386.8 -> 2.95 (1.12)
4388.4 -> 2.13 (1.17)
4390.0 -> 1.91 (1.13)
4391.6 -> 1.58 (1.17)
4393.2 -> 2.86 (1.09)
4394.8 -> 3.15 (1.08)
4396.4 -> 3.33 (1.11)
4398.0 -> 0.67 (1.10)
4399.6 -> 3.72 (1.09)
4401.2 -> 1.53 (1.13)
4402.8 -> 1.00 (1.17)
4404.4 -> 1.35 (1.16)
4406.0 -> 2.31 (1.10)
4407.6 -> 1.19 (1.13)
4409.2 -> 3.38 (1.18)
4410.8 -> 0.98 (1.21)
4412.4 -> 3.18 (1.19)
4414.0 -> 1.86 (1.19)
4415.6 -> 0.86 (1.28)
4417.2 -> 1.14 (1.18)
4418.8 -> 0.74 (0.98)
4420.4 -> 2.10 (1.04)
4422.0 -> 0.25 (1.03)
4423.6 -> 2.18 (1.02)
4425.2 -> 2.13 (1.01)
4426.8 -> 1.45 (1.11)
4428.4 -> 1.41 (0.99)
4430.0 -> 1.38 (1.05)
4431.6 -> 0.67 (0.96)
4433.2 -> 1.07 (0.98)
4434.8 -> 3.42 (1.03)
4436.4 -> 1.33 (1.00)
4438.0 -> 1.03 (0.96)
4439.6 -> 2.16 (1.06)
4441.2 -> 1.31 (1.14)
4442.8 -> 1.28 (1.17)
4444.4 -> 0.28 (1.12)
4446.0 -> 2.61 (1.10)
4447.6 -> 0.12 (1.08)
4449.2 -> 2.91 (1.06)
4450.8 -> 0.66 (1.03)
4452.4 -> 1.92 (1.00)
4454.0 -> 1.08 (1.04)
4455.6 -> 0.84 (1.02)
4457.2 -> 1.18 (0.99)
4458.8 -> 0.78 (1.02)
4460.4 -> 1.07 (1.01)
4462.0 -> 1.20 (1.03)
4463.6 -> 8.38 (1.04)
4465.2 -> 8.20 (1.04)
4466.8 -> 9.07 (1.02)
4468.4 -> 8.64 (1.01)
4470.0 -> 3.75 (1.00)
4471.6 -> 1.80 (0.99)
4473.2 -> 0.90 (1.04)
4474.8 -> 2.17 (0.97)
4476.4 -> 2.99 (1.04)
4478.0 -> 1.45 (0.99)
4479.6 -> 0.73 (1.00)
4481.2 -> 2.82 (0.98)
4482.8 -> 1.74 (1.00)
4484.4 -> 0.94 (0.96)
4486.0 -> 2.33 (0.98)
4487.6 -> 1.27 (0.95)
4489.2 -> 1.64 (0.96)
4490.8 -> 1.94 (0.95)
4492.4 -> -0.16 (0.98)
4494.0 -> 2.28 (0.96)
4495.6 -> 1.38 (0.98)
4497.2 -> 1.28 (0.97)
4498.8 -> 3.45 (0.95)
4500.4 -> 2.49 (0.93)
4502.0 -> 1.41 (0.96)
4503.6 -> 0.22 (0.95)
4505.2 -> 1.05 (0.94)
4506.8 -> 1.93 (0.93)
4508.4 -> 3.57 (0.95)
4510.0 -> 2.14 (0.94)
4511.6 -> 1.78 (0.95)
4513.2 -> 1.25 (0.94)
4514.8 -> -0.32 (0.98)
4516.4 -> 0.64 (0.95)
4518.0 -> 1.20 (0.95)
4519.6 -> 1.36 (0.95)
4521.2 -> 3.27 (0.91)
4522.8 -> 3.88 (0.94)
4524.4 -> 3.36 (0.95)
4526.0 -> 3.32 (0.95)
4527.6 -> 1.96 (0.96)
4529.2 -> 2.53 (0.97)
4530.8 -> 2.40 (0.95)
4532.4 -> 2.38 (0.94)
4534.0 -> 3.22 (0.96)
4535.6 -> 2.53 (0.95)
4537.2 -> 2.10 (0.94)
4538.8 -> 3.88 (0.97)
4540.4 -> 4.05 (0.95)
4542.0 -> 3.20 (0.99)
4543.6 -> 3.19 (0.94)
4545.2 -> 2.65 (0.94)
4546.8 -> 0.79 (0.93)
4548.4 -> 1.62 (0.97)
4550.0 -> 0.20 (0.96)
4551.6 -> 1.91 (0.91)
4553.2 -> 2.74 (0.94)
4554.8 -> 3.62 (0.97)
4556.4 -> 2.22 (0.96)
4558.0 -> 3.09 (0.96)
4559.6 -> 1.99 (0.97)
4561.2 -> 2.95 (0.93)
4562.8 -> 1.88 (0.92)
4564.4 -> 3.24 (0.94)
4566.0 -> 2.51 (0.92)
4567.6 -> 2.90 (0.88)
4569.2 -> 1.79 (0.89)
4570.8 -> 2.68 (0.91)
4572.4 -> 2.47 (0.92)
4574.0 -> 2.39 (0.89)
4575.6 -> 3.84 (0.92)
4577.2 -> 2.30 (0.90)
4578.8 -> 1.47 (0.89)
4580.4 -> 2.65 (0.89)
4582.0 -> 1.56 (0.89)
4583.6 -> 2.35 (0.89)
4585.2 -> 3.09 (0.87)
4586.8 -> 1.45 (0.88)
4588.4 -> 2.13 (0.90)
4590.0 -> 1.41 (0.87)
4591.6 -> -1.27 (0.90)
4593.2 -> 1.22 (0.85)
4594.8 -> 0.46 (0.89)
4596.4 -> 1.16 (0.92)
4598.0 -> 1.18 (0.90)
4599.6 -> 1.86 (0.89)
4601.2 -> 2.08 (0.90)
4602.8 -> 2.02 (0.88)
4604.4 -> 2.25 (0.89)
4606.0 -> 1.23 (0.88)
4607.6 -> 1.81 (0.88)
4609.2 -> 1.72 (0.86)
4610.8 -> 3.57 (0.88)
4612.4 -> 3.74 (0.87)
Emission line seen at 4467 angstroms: [O II] 3727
